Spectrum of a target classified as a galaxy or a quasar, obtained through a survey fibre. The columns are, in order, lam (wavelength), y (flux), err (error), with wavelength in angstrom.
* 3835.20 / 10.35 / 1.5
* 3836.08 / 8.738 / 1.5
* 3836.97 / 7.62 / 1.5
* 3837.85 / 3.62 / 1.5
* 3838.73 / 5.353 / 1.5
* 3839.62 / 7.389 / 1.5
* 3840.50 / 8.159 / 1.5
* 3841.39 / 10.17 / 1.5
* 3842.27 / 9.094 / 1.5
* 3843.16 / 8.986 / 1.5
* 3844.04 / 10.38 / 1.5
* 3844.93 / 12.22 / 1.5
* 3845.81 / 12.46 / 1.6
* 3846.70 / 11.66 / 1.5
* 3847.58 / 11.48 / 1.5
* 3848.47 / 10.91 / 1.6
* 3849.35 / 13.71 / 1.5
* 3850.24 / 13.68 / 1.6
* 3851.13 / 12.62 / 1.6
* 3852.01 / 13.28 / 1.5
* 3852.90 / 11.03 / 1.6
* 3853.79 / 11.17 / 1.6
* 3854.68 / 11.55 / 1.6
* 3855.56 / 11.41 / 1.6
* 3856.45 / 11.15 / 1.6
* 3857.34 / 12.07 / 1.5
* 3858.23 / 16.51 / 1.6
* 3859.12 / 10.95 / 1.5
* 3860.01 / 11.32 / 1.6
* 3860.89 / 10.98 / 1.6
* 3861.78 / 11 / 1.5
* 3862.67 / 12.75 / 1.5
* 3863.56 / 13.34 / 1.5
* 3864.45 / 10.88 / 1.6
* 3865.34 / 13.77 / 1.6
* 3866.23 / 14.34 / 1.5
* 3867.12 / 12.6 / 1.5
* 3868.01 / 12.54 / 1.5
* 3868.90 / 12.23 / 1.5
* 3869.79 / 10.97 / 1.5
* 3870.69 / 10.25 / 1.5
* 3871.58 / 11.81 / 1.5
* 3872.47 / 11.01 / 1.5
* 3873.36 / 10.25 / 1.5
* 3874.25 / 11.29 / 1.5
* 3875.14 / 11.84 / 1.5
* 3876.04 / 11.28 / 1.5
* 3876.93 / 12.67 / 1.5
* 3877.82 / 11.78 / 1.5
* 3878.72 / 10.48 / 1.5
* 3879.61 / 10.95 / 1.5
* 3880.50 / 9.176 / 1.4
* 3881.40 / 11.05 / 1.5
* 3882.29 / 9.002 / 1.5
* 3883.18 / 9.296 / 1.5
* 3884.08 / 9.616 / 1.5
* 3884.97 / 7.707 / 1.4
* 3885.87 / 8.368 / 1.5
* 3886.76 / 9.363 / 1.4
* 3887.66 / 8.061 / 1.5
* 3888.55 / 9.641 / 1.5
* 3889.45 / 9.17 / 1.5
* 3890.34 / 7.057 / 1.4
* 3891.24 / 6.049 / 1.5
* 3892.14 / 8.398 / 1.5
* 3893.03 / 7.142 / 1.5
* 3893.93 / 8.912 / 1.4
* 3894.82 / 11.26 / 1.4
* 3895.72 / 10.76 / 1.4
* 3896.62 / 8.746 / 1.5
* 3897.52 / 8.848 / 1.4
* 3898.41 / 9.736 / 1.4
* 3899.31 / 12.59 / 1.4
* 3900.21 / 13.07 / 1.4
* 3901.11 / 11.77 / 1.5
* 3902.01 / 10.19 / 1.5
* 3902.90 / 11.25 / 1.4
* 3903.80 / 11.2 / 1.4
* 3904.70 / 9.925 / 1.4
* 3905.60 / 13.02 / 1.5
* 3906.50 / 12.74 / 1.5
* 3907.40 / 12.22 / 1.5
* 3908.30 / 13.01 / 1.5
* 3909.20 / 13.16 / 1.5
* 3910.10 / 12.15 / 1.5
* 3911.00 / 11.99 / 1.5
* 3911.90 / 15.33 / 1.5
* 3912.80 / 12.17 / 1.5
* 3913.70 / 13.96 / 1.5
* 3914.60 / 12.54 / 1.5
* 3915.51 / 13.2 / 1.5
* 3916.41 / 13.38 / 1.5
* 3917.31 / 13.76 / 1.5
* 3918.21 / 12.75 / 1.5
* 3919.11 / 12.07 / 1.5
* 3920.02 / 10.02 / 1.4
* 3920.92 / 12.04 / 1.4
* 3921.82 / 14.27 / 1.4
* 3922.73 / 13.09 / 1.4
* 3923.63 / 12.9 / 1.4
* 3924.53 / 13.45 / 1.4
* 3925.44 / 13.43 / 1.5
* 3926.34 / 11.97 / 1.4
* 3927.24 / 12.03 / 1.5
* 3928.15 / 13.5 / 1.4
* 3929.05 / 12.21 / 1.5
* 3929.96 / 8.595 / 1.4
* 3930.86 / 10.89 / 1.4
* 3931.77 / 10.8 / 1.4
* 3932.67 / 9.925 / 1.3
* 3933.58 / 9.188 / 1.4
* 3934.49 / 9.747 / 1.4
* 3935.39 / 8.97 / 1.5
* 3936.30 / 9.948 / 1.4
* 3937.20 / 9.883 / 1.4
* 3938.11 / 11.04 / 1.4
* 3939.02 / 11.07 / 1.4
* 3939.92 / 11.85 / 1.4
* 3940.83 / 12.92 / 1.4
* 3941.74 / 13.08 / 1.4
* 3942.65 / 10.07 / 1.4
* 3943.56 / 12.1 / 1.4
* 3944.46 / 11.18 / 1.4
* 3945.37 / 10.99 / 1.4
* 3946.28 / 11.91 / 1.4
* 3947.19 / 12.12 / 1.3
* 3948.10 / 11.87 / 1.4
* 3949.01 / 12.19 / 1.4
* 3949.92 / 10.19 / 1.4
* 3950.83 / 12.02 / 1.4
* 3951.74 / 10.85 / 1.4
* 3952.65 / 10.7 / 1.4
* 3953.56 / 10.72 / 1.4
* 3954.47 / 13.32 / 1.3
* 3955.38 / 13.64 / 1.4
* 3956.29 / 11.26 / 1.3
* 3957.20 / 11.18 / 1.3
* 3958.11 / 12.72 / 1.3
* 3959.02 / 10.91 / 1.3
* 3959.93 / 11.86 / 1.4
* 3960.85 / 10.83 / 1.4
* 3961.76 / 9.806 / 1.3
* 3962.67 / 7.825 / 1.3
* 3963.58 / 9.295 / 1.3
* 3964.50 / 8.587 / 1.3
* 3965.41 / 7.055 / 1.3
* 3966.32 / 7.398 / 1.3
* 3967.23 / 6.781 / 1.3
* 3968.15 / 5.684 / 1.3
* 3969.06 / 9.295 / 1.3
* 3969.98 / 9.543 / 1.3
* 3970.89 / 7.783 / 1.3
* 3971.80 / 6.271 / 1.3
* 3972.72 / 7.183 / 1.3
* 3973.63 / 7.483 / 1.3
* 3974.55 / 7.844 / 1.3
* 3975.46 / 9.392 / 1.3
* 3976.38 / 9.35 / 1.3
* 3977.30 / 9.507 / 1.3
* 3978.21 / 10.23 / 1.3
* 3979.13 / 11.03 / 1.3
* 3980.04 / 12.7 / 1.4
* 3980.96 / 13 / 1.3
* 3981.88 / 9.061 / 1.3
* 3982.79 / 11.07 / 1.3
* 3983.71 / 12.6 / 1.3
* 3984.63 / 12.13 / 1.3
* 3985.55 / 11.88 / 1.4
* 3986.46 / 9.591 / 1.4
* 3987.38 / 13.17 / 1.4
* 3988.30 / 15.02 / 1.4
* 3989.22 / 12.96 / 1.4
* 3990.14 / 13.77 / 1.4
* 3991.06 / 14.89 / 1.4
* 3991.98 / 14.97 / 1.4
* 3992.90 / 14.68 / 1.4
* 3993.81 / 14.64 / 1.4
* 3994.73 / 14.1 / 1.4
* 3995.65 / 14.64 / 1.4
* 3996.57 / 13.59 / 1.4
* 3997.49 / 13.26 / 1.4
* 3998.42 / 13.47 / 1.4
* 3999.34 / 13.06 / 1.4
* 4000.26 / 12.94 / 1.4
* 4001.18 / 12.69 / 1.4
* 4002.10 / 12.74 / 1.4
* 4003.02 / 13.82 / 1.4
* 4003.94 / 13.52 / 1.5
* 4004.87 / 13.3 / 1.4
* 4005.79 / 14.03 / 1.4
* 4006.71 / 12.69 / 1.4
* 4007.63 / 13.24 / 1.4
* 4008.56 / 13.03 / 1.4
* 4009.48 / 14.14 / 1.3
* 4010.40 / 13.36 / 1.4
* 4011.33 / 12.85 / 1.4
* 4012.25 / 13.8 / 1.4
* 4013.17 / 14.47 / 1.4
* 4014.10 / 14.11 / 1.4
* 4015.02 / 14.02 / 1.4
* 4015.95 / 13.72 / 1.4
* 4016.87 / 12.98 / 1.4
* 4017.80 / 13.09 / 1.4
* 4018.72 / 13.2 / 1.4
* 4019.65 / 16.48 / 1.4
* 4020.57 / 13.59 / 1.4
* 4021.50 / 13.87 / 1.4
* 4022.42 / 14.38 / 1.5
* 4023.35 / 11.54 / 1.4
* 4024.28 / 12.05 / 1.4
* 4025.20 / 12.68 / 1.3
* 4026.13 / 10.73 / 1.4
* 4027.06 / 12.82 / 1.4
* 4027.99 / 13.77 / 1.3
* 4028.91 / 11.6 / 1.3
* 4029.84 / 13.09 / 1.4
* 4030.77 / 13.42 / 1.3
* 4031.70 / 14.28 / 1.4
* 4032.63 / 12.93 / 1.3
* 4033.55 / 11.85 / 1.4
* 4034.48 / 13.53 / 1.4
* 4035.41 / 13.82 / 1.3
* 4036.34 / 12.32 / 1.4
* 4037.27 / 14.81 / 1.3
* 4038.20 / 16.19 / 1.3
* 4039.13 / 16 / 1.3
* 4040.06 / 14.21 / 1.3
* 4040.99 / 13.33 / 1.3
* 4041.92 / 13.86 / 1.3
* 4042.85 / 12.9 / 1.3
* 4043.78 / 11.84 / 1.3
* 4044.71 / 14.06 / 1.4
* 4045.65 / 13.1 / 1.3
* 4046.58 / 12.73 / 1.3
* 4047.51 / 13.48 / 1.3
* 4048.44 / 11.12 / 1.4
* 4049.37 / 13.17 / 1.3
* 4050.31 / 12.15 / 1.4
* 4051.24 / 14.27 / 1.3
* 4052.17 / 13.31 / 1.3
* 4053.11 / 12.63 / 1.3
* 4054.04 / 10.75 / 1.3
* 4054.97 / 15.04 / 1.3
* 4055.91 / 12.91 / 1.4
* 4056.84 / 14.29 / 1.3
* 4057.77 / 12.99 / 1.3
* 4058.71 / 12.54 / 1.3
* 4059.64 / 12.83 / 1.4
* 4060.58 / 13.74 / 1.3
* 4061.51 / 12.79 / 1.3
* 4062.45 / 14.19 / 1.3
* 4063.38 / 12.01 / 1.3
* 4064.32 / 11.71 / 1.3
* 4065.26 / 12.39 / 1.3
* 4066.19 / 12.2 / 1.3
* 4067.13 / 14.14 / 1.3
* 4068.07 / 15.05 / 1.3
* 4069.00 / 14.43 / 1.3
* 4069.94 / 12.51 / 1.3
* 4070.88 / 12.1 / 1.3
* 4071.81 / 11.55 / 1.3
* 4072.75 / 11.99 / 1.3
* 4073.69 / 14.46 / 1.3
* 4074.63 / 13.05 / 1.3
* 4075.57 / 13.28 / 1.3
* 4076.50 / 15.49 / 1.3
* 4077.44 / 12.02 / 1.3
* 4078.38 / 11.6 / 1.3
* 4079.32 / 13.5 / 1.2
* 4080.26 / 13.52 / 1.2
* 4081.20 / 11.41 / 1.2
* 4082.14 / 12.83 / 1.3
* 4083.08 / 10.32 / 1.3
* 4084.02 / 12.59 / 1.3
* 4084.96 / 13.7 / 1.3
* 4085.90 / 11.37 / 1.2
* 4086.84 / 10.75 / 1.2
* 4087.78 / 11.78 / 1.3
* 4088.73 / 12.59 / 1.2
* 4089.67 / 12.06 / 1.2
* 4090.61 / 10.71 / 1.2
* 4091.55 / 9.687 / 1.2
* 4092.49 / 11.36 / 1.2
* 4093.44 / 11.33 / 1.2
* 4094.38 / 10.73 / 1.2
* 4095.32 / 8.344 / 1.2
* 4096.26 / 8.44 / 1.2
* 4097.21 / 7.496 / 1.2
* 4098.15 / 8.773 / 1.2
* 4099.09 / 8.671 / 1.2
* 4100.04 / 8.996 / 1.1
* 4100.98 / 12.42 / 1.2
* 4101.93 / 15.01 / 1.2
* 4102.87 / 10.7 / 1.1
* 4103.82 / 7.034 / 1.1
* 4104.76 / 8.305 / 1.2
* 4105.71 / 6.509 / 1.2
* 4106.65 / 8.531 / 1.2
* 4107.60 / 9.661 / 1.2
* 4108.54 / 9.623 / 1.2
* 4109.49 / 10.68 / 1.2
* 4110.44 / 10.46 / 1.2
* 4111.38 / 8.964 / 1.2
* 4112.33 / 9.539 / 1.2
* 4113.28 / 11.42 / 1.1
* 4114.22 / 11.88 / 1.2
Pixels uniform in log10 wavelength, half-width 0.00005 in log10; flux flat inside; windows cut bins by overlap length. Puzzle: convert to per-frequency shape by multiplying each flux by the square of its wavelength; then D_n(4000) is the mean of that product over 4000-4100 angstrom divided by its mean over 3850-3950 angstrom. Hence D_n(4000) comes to 1.2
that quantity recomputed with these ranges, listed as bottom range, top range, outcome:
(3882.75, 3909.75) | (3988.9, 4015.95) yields 1.43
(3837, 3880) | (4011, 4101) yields 1.24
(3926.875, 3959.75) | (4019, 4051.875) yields 1.24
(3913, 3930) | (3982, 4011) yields 1.09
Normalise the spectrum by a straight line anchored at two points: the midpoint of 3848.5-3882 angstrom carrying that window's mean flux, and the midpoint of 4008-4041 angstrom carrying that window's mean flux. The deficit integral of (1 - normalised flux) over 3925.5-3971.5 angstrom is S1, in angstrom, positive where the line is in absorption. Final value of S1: 7.6 angstrom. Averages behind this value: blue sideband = 11.9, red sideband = 13.5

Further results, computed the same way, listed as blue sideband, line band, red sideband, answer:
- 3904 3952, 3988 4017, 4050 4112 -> -4.7 angstrom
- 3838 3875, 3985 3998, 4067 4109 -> -2.6 angstrom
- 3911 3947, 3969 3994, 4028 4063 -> 2.8 angstrom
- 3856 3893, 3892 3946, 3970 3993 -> -3.4 angstrom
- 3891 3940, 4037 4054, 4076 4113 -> -3.9 angstrom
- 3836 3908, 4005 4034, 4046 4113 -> -4.7 angstrom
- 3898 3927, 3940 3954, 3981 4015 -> 1.4 angstrom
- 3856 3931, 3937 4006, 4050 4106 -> 1.7 angstrom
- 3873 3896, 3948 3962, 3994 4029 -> 0.2 angstrom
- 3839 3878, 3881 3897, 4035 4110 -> 3.8 angstrom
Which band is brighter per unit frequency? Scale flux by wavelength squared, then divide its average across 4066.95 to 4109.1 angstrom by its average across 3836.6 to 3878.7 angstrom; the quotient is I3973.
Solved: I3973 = 1.1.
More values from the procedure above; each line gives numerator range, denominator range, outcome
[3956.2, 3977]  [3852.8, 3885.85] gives 0.82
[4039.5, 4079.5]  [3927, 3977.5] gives 1.35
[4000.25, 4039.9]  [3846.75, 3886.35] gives 1.26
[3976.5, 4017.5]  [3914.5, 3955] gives 1.15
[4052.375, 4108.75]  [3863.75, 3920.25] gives 1.17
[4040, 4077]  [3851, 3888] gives 1.28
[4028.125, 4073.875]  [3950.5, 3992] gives 1.31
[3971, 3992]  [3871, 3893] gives 1.18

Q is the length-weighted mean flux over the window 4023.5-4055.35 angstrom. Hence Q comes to 13.2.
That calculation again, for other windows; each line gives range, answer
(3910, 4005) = 11.5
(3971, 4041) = 12.8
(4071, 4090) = 12.5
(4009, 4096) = 12.9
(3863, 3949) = 11.2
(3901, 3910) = 11.9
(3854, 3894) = 10.7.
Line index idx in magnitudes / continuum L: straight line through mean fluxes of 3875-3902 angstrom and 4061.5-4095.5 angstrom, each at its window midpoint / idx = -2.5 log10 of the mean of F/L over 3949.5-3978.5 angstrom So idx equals 0.13 mag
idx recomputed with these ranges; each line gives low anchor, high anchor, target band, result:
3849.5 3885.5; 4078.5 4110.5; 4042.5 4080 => -0.209 mag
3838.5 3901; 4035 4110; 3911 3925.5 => -0.172 mag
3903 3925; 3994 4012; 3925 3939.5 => 0.182 mag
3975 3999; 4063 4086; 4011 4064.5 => -0.052 mag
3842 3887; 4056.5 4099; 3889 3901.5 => 0.204 mag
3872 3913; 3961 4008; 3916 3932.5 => -0.138 mag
